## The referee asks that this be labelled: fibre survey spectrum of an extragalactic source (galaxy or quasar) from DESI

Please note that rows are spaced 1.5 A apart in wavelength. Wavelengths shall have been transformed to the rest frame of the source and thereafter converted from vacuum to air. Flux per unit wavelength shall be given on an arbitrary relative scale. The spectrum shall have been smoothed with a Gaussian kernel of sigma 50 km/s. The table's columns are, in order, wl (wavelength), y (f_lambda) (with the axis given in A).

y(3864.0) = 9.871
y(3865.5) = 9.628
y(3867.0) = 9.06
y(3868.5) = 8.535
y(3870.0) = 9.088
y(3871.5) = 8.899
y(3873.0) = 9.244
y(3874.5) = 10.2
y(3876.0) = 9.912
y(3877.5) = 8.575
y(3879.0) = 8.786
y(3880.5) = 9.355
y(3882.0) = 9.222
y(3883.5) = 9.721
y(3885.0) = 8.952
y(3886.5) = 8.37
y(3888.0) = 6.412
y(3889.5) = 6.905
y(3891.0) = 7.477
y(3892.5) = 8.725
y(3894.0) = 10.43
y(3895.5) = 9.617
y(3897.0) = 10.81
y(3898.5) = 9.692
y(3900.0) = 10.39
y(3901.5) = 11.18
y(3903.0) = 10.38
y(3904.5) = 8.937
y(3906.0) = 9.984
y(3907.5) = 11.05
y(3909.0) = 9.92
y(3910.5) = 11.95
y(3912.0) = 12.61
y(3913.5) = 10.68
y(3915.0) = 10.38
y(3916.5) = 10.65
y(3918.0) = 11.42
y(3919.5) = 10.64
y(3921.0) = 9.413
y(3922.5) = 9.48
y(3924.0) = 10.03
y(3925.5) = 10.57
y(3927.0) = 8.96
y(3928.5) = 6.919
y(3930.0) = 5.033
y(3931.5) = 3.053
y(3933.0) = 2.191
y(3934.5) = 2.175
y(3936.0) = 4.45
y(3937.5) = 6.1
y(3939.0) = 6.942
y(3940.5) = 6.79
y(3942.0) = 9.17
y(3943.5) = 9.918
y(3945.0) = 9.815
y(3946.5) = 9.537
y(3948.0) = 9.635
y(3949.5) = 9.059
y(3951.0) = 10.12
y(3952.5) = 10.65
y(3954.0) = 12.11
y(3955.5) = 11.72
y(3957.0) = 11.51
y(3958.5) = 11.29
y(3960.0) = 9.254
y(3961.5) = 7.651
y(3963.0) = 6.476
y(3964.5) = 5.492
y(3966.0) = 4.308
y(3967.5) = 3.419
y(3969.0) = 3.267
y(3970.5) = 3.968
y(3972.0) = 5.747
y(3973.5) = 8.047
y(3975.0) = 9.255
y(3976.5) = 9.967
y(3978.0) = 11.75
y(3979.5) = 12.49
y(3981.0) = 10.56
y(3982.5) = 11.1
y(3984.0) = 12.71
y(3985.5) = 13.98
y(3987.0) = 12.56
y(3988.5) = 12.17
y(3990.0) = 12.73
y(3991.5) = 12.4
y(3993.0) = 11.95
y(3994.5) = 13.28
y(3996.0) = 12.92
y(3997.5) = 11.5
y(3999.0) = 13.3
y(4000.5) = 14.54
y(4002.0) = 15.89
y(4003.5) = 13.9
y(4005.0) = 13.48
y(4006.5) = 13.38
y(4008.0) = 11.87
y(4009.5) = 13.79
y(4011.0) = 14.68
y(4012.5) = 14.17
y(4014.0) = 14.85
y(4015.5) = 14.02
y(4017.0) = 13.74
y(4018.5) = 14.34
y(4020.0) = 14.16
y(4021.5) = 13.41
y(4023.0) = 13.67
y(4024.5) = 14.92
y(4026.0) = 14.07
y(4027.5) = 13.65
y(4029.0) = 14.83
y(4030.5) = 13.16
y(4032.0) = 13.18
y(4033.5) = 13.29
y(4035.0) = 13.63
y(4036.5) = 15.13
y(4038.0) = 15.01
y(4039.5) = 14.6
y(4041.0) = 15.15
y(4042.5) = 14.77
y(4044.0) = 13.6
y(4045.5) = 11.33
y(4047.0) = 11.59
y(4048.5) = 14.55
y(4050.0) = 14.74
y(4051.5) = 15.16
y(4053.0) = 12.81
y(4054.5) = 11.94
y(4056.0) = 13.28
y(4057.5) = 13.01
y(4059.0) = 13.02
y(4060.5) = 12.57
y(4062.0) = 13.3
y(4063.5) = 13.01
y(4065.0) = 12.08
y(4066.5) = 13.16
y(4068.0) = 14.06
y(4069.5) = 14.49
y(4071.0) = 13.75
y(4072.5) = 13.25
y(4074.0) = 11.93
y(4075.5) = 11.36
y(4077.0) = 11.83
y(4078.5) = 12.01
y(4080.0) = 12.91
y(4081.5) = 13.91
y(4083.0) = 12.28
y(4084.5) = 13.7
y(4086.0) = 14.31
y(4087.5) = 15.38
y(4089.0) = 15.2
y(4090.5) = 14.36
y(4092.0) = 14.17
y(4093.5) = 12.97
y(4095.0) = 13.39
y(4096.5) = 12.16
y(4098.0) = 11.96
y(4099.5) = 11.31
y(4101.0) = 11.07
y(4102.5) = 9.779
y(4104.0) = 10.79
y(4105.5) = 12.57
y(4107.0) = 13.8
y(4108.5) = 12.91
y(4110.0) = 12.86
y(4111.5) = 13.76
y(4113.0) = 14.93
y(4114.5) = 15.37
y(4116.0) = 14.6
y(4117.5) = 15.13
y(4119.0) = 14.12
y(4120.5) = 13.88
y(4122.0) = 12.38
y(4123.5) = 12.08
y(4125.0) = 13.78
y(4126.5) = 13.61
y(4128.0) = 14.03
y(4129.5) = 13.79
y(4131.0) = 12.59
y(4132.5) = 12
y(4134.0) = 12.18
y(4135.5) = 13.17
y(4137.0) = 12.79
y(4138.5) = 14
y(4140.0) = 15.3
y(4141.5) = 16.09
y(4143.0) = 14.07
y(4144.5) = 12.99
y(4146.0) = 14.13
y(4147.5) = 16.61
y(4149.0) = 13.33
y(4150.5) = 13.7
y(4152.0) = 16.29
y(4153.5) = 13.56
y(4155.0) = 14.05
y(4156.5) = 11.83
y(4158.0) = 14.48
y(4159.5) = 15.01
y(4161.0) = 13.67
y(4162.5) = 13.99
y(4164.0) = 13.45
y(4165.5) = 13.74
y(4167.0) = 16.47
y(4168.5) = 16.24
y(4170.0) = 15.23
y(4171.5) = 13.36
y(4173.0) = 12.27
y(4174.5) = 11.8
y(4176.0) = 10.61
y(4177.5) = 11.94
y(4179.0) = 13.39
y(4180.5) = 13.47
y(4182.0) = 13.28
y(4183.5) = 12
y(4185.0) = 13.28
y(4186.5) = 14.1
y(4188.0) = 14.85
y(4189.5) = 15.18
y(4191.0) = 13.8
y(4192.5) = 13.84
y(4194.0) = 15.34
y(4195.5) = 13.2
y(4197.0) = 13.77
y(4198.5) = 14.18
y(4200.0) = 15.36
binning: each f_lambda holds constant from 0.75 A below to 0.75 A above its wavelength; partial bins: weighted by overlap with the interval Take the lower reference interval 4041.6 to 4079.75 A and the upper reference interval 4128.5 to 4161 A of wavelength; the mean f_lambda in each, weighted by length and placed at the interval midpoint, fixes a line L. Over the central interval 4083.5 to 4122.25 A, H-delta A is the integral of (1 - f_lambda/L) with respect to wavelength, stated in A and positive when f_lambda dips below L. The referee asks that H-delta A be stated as 0.4 A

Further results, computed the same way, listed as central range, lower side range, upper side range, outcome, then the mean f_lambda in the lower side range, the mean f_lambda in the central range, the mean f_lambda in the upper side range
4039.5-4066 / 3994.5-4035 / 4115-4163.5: 0.9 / 13.8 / 13.3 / 13.9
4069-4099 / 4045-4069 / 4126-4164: 0.3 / 13.1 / 13.2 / 13.9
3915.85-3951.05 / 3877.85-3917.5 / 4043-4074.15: 8.5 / 9.71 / 7.95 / 13.2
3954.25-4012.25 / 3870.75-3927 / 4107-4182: 2.0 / 9.75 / 10.8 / 13.8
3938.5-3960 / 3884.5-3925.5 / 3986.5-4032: 3.0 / 9.89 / 9.89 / 13.6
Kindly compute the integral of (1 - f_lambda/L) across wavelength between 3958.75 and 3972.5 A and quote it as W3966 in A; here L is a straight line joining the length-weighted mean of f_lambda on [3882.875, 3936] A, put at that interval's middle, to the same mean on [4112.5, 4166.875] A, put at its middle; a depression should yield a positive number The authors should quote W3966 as 6.0 A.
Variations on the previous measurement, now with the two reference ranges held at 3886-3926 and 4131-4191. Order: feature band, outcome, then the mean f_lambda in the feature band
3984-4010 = -4.2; 13.1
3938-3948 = 1.7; 8.7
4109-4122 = -1.1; 14.2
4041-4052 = -1.5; 13.7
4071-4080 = 0.1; 12.3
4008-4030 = -4.6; 14.1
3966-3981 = 4.7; 7.53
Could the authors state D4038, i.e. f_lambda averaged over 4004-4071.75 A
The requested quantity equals 13.7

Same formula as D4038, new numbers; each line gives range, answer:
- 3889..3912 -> 9.95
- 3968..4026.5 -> 12.2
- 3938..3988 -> 9.1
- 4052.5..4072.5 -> 13.1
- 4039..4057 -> 13.6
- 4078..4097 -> 13.6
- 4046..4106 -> 13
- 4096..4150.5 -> 13.3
